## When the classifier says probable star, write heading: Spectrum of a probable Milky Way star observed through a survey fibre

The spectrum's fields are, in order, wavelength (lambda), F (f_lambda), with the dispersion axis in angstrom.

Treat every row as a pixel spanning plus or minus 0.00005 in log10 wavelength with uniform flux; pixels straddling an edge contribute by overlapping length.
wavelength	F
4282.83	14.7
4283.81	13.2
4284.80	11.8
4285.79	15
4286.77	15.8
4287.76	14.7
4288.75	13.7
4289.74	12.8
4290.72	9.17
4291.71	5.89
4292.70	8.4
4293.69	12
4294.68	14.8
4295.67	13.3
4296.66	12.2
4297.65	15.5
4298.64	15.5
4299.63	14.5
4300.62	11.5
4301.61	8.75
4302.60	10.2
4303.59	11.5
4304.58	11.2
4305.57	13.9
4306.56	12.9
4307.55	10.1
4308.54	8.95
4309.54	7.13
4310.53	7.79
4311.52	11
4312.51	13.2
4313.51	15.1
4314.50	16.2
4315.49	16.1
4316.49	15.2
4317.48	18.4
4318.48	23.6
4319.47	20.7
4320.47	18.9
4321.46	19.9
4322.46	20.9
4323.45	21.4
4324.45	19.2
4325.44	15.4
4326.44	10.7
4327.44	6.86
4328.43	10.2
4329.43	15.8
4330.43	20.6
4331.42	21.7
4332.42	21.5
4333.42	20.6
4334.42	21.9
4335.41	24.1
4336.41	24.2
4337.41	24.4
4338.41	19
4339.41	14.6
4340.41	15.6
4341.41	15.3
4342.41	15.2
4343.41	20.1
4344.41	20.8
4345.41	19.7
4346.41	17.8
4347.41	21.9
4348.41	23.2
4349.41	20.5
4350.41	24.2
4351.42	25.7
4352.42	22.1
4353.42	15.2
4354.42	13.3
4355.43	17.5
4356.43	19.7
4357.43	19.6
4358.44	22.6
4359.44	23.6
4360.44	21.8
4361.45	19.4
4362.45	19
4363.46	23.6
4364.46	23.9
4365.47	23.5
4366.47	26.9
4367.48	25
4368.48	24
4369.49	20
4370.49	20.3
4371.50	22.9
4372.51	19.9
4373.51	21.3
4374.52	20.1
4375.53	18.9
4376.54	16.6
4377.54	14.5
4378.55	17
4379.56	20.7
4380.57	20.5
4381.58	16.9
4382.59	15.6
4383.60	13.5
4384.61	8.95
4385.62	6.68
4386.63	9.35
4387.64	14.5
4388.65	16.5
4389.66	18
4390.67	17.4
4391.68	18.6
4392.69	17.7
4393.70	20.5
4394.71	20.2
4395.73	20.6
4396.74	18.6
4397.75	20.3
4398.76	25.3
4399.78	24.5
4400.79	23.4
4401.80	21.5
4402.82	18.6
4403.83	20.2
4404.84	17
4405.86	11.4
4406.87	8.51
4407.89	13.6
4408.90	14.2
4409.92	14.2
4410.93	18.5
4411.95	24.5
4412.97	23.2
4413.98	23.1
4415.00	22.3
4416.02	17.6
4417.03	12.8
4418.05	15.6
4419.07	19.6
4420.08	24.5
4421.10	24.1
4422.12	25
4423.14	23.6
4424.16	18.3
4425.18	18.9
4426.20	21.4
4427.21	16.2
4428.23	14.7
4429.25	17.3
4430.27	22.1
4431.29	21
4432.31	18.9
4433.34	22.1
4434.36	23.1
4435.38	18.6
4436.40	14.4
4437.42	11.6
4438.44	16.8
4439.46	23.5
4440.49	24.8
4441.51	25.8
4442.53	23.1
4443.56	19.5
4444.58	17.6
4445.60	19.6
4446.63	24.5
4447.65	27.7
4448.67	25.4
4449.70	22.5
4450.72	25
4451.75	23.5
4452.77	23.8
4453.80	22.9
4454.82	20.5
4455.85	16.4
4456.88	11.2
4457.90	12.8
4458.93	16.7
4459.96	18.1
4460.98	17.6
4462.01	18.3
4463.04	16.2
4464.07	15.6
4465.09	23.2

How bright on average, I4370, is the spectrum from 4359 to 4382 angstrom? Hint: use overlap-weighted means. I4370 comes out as 20.9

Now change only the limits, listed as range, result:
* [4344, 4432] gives 19.3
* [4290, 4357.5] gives 16.2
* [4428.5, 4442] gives 19.9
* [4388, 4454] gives 20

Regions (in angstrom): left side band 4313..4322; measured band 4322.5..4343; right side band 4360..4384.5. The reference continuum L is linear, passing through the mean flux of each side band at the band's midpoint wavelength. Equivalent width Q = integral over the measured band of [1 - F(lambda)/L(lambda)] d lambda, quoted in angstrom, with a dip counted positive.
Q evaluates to 0.82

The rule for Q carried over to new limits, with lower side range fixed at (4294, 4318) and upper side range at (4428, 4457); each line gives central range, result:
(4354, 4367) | -4.2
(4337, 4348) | -2.7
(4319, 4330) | -2.1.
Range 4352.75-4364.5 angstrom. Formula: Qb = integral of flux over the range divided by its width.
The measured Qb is 19.8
